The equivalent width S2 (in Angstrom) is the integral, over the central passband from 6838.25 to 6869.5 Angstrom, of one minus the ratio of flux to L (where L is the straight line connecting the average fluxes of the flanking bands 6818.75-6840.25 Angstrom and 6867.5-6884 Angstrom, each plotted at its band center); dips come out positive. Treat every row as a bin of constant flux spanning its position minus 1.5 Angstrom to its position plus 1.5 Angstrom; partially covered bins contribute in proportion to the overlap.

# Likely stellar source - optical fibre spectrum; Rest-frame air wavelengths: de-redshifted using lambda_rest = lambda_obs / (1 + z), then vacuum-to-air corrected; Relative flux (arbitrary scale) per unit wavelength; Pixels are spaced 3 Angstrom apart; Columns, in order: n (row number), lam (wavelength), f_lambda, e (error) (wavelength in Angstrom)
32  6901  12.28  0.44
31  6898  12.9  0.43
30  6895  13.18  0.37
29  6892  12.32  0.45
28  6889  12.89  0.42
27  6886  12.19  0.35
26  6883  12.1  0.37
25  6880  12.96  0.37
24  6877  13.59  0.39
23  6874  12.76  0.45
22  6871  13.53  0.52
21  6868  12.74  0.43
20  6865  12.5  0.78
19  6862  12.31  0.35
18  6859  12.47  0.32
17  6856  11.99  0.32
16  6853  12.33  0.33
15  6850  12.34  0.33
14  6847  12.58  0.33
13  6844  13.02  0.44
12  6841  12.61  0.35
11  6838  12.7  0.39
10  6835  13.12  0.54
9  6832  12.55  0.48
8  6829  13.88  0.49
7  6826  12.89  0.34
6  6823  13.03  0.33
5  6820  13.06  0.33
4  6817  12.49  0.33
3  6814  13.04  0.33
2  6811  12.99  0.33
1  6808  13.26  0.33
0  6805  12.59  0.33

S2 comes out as 1.2 Angstrom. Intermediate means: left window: 13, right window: 13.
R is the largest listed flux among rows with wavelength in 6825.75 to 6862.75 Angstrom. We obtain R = 13.88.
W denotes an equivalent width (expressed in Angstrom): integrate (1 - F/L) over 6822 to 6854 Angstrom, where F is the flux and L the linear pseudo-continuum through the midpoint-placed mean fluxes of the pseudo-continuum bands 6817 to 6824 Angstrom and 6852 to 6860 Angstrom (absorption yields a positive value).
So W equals -0.6 Angstrom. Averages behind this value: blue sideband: 12.9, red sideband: 12.2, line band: 12.8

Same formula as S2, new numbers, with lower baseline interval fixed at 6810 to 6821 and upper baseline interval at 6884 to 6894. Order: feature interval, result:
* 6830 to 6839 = -0.1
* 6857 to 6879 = -0.4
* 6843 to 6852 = 0.1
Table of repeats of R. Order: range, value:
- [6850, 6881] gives 13.59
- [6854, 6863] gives 12.47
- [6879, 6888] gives 12.96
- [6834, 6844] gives 13.12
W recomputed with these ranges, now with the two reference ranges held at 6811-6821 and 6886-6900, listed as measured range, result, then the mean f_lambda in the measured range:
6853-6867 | 0.5 Angstrom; 12.3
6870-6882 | -0.4 Angstrom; 13.2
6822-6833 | -0.2 Angstrom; 13.1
